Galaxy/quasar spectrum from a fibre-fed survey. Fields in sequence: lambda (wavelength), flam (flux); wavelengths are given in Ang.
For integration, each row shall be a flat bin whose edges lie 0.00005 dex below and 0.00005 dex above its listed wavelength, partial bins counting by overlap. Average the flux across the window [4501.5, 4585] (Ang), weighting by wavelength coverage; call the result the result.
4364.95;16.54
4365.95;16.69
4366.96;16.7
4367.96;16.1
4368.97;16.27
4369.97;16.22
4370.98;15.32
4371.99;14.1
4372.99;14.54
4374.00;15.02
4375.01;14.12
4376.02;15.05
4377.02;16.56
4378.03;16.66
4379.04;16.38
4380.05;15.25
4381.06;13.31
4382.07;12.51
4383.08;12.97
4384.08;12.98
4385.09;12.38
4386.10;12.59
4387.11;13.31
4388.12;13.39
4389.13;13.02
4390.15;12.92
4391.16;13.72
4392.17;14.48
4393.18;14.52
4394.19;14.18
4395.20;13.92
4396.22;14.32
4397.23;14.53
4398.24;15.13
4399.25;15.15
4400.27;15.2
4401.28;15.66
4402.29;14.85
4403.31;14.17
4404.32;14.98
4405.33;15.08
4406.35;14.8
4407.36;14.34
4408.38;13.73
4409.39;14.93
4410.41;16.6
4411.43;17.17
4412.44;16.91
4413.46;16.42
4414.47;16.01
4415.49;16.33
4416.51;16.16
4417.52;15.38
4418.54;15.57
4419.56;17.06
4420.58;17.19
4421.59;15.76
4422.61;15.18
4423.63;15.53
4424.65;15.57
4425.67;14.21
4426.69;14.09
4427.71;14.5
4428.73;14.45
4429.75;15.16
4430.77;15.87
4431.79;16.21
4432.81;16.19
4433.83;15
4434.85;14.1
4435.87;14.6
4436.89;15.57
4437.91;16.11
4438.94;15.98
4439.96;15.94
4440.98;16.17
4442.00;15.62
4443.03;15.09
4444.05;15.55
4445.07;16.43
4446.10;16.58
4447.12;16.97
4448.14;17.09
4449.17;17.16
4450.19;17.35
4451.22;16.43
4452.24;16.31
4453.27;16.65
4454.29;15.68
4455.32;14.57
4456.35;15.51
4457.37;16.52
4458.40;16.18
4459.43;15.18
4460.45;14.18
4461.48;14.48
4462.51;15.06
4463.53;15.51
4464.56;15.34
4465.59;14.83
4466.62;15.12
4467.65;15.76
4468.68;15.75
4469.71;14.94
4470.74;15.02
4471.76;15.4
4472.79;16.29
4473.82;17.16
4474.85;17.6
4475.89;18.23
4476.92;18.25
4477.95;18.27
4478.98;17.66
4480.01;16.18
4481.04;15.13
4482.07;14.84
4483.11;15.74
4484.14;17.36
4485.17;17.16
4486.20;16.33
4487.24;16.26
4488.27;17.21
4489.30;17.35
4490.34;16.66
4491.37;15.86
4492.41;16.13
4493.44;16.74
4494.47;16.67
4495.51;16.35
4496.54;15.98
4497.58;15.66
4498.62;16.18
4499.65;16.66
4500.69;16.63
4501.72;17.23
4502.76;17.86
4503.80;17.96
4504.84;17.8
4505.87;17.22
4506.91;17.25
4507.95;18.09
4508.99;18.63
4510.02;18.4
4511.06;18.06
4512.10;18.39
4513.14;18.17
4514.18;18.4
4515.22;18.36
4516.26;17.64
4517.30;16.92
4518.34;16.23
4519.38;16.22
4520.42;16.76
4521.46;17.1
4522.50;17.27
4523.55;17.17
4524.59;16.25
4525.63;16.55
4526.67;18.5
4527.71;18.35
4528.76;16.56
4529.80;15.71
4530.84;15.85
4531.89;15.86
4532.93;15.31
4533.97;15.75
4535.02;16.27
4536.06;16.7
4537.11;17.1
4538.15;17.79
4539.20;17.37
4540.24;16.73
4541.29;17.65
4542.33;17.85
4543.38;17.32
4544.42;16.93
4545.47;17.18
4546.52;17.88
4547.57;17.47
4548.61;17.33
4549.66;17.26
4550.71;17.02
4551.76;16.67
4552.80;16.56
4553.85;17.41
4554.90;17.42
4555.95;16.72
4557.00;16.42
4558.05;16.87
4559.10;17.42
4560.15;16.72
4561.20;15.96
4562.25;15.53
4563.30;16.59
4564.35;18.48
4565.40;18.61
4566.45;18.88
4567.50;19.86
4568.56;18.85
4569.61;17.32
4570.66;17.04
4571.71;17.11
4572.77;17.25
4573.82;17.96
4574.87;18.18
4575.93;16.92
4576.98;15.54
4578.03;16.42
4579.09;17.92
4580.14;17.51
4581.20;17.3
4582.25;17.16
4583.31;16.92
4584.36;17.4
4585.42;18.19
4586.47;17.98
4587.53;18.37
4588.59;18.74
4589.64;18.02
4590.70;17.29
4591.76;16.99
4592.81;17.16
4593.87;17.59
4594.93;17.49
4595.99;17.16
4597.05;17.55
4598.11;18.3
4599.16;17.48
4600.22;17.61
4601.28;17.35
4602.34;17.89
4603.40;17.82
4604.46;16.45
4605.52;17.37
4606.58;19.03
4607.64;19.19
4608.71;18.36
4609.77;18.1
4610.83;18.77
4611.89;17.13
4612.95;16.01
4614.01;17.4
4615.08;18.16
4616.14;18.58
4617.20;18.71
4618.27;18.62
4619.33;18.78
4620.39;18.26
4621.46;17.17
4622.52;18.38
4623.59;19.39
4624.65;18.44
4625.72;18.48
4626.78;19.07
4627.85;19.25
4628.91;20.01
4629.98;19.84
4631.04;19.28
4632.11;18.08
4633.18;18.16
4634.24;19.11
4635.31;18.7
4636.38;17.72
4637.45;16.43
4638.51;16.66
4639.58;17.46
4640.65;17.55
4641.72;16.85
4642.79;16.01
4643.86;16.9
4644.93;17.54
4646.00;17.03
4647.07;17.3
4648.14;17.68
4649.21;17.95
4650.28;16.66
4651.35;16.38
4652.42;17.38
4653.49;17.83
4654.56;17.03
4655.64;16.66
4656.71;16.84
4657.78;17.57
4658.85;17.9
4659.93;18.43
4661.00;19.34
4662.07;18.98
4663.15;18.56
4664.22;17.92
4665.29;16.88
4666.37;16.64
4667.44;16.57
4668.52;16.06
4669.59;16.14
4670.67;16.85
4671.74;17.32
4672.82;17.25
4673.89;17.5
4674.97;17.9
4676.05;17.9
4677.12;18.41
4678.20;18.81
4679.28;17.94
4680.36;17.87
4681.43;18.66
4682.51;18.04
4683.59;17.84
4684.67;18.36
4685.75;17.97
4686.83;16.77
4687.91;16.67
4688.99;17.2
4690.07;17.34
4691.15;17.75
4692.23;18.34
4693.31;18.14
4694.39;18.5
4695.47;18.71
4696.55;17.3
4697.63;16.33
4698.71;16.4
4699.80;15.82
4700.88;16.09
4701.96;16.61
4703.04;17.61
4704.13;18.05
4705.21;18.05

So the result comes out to 17.3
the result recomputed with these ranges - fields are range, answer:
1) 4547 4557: 17.1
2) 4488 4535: 17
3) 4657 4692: 17.7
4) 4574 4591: 17.5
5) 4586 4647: 17.9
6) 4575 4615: 17.6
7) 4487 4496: 16.6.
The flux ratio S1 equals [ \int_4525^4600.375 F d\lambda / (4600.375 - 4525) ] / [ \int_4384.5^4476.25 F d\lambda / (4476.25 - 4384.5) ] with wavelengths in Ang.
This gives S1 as 1.12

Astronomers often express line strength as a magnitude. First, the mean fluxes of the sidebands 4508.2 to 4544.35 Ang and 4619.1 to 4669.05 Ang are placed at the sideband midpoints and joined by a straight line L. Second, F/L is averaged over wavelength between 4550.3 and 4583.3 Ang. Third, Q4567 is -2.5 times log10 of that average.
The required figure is 0.01 mag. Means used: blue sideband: 17.2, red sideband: 17.8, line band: 17.3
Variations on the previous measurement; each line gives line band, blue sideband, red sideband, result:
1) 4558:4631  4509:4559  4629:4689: -0.03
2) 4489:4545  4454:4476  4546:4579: -0.04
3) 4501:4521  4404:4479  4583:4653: -0.07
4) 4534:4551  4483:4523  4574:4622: 0.01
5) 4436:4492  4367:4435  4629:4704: -0.04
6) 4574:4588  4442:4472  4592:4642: 0.01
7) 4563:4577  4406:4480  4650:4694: -0.07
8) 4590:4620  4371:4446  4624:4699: -0.04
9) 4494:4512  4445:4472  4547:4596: -0.05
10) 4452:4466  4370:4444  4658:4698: 0.01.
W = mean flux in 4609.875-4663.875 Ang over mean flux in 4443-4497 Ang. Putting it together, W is 1.1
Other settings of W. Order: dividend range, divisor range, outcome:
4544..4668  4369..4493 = 1.14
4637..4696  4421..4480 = 1.11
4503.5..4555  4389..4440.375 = 1.13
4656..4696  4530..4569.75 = 1.04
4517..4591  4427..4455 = 1.08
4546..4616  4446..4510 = 1.06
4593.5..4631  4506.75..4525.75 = 1.04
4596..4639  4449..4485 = 1.13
